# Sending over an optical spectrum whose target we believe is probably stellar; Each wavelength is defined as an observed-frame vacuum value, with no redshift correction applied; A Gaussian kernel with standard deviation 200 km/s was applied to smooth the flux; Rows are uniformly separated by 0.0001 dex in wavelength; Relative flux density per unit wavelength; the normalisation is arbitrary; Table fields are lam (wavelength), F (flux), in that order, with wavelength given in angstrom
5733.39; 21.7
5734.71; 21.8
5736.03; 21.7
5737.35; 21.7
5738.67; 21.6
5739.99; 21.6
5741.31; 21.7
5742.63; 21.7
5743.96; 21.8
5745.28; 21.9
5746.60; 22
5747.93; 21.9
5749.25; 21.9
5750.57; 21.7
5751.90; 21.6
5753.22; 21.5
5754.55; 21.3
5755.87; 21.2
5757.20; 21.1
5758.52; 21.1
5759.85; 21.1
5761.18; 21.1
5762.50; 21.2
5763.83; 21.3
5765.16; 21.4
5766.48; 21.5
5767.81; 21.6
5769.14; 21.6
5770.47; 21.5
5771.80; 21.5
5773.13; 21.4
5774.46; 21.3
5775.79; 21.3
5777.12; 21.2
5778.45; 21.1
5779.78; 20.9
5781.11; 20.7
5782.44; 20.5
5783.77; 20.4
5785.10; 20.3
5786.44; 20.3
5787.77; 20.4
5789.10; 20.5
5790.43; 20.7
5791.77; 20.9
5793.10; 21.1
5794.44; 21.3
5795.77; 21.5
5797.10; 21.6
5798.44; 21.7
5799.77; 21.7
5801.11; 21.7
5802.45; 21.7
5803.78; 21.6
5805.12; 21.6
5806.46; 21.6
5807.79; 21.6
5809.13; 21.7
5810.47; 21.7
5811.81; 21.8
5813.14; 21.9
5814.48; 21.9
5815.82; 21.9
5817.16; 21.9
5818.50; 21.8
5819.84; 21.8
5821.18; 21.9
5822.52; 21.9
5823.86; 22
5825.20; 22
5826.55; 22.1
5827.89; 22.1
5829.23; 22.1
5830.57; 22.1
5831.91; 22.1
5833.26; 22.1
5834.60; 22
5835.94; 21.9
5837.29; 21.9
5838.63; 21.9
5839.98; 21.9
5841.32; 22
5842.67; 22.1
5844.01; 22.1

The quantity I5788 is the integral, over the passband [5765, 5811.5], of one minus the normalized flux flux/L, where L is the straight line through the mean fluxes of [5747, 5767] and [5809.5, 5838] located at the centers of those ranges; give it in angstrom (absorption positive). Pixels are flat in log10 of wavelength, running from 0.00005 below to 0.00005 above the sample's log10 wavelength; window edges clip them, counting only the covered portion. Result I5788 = 0.9 angstrom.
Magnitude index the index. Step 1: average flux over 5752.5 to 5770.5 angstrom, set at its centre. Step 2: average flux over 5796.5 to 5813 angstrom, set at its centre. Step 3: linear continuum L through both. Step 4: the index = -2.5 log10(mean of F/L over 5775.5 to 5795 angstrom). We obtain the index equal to 0.04 mag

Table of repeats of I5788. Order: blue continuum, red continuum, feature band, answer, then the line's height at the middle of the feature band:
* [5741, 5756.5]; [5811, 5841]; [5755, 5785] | 0.82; 21.8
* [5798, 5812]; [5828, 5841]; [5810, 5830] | -0.08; 21.8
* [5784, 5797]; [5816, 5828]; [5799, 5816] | -0.24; 21.4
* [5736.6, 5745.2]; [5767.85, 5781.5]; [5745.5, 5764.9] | 0.08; 21.5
